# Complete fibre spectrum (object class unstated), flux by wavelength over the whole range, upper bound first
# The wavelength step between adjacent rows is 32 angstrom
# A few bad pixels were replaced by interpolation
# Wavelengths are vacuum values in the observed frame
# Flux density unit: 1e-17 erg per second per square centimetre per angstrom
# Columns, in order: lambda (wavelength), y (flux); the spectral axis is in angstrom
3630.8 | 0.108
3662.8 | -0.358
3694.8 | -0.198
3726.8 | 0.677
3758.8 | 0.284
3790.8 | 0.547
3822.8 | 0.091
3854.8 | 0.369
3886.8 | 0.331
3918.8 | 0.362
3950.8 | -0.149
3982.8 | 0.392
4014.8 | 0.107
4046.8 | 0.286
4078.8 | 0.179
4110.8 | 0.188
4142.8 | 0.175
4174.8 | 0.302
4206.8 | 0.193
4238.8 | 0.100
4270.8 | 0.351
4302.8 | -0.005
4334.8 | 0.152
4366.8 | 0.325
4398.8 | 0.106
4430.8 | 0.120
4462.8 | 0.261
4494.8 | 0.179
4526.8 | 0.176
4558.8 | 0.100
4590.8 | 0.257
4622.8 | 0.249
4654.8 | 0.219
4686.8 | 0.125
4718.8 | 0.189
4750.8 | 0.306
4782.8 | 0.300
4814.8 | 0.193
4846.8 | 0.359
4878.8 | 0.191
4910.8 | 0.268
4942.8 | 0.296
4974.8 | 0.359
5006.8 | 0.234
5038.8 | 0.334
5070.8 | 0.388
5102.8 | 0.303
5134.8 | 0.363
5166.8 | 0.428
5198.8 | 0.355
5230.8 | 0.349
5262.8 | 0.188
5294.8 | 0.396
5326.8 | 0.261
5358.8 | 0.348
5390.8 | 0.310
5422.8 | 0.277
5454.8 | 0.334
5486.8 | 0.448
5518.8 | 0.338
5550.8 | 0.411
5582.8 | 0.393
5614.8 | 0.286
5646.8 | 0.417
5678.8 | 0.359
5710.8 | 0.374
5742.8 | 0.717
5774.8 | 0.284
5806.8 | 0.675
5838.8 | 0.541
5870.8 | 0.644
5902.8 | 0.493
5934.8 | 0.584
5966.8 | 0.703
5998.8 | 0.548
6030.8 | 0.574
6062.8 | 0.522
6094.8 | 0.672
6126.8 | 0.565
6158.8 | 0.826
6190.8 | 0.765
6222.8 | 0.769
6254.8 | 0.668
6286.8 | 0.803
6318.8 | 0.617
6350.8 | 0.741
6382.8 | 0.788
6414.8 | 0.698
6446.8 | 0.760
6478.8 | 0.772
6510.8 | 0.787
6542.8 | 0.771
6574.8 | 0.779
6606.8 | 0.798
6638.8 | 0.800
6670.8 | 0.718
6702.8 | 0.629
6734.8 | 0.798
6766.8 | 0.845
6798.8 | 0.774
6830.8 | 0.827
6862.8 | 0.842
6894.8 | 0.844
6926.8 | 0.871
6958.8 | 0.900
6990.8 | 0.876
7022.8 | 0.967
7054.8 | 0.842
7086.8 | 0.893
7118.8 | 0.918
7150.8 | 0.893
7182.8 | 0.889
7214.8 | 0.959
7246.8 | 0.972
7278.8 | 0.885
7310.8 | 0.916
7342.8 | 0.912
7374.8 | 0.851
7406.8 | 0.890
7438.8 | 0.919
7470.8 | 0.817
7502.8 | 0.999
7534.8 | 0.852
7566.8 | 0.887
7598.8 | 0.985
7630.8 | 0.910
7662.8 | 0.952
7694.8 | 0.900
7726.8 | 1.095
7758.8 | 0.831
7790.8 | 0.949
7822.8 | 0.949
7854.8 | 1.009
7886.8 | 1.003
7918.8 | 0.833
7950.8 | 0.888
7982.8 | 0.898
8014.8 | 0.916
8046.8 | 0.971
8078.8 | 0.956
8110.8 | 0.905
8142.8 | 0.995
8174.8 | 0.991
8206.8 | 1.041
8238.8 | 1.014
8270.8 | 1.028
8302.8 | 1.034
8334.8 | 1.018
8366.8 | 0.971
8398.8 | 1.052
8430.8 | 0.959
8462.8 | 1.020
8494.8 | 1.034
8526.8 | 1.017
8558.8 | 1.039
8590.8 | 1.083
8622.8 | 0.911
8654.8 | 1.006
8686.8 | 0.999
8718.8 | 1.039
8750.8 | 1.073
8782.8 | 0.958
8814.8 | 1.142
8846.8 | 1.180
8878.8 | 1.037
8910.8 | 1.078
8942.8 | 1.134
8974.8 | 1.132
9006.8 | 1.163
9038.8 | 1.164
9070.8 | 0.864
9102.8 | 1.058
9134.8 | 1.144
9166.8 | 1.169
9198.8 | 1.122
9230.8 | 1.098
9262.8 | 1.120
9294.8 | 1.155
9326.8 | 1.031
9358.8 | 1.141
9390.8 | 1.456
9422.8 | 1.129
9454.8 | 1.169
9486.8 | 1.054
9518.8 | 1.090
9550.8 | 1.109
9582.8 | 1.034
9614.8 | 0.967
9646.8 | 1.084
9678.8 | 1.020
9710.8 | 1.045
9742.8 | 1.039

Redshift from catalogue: 0.541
